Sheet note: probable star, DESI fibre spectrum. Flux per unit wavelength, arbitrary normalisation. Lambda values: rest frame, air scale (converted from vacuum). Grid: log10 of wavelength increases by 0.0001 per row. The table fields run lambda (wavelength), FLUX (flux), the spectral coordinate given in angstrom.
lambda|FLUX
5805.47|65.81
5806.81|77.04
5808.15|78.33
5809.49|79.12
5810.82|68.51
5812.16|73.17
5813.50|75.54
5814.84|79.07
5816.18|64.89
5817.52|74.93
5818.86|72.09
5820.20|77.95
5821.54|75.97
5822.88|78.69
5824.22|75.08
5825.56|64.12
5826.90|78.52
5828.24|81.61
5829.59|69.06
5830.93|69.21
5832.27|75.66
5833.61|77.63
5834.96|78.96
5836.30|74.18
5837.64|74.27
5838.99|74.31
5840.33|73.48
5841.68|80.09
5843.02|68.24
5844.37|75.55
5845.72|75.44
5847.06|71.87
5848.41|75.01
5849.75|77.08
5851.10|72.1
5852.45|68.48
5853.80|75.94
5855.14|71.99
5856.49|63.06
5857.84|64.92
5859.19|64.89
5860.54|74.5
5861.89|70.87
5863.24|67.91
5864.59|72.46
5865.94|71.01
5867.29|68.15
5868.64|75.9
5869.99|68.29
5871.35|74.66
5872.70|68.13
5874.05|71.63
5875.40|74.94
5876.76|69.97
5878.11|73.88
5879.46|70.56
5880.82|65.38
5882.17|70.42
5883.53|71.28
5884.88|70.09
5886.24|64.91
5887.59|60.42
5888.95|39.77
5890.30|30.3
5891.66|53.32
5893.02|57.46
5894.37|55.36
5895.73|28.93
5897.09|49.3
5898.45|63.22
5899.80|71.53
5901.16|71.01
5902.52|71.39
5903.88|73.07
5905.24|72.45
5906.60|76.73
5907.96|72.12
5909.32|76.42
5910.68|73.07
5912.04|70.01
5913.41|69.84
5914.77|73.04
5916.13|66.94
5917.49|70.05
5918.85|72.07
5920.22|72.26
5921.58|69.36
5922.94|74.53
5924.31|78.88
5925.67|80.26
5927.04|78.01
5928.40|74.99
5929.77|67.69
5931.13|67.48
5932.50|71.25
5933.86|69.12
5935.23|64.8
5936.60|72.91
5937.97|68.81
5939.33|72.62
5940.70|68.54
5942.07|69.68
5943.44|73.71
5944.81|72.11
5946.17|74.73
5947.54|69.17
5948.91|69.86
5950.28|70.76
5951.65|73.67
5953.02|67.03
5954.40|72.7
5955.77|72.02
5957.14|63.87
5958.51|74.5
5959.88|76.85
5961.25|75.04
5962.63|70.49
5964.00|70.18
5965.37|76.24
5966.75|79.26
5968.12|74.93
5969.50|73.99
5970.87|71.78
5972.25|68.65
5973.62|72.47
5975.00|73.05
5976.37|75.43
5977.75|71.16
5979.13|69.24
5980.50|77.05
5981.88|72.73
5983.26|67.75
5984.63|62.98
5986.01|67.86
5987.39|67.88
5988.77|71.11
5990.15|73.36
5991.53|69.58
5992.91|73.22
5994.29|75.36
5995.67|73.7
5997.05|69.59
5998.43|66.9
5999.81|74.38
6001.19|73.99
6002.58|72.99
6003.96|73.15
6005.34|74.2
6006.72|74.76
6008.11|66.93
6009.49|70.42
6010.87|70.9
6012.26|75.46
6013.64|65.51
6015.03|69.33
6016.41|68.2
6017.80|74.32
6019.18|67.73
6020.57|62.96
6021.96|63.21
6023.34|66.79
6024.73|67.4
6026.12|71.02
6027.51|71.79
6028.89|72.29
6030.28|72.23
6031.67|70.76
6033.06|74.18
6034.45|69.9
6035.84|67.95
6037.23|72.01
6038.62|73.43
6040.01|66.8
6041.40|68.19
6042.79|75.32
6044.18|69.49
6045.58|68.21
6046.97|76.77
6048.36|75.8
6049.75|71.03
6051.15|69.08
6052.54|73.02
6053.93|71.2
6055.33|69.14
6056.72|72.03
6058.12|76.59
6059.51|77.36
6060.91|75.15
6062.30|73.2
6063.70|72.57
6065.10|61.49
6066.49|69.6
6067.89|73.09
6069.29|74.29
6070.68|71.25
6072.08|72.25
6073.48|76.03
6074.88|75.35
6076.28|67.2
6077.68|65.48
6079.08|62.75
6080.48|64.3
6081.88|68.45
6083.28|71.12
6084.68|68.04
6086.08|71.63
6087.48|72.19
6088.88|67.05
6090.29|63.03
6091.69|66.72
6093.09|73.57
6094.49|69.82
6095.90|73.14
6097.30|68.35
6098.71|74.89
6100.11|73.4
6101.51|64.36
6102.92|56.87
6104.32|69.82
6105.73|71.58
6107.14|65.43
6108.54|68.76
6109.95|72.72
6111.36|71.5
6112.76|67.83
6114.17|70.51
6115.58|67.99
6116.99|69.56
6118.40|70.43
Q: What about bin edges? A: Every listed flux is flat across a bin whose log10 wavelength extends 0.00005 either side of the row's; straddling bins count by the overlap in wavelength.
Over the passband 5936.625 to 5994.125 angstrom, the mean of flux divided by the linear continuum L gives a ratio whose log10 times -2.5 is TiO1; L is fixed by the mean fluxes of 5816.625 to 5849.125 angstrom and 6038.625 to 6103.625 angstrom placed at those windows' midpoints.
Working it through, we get 0.01 mag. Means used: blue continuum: 74.6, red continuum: 70.4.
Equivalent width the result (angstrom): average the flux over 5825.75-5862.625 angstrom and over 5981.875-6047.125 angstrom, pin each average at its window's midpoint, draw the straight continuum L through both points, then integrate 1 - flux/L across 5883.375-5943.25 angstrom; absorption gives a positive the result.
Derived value 4.2 angstrom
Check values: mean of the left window 73.1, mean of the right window 70.4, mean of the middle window 67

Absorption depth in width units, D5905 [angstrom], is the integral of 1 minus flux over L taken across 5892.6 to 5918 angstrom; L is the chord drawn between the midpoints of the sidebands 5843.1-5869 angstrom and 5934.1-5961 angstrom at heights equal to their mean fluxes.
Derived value 1.7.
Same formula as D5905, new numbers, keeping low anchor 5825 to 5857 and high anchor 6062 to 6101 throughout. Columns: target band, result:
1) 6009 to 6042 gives 0.5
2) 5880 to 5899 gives 4.5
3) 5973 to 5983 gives -0.2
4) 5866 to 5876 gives 0.2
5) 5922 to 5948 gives 0.1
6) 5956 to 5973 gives -0.3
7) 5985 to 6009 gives -0.1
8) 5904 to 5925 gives 0.0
